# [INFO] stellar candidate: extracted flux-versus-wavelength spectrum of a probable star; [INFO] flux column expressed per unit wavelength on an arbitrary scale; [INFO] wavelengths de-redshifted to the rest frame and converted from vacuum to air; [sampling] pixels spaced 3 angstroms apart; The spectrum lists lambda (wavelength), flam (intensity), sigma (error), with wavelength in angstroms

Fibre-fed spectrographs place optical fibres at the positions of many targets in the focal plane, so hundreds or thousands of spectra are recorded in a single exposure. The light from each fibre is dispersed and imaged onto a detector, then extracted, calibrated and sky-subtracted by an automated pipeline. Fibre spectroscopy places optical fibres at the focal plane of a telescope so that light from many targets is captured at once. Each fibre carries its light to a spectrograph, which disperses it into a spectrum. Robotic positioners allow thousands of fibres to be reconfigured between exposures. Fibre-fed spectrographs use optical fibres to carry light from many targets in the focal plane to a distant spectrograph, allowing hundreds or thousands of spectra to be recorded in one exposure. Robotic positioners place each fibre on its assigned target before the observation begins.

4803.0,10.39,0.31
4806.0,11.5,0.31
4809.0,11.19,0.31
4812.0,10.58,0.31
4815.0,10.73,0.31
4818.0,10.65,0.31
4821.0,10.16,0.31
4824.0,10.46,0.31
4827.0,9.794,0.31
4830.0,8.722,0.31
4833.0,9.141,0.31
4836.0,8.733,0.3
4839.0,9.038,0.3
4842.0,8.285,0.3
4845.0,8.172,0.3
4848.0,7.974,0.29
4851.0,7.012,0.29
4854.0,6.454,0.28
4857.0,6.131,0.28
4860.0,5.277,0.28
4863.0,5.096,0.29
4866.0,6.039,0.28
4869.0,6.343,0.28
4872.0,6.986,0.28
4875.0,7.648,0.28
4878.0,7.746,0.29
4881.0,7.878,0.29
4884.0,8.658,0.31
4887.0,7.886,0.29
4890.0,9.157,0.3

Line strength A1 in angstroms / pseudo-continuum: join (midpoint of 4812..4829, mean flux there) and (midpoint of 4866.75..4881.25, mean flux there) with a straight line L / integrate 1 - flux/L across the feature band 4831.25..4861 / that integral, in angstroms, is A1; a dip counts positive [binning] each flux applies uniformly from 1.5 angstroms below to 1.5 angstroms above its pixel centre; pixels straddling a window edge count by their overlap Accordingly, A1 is 4.1 angstroms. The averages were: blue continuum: 10.3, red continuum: 7.21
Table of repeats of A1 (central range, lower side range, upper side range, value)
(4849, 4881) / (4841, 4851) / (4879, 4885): 6.04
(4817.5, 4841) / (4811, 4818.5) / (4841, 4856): -0.53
